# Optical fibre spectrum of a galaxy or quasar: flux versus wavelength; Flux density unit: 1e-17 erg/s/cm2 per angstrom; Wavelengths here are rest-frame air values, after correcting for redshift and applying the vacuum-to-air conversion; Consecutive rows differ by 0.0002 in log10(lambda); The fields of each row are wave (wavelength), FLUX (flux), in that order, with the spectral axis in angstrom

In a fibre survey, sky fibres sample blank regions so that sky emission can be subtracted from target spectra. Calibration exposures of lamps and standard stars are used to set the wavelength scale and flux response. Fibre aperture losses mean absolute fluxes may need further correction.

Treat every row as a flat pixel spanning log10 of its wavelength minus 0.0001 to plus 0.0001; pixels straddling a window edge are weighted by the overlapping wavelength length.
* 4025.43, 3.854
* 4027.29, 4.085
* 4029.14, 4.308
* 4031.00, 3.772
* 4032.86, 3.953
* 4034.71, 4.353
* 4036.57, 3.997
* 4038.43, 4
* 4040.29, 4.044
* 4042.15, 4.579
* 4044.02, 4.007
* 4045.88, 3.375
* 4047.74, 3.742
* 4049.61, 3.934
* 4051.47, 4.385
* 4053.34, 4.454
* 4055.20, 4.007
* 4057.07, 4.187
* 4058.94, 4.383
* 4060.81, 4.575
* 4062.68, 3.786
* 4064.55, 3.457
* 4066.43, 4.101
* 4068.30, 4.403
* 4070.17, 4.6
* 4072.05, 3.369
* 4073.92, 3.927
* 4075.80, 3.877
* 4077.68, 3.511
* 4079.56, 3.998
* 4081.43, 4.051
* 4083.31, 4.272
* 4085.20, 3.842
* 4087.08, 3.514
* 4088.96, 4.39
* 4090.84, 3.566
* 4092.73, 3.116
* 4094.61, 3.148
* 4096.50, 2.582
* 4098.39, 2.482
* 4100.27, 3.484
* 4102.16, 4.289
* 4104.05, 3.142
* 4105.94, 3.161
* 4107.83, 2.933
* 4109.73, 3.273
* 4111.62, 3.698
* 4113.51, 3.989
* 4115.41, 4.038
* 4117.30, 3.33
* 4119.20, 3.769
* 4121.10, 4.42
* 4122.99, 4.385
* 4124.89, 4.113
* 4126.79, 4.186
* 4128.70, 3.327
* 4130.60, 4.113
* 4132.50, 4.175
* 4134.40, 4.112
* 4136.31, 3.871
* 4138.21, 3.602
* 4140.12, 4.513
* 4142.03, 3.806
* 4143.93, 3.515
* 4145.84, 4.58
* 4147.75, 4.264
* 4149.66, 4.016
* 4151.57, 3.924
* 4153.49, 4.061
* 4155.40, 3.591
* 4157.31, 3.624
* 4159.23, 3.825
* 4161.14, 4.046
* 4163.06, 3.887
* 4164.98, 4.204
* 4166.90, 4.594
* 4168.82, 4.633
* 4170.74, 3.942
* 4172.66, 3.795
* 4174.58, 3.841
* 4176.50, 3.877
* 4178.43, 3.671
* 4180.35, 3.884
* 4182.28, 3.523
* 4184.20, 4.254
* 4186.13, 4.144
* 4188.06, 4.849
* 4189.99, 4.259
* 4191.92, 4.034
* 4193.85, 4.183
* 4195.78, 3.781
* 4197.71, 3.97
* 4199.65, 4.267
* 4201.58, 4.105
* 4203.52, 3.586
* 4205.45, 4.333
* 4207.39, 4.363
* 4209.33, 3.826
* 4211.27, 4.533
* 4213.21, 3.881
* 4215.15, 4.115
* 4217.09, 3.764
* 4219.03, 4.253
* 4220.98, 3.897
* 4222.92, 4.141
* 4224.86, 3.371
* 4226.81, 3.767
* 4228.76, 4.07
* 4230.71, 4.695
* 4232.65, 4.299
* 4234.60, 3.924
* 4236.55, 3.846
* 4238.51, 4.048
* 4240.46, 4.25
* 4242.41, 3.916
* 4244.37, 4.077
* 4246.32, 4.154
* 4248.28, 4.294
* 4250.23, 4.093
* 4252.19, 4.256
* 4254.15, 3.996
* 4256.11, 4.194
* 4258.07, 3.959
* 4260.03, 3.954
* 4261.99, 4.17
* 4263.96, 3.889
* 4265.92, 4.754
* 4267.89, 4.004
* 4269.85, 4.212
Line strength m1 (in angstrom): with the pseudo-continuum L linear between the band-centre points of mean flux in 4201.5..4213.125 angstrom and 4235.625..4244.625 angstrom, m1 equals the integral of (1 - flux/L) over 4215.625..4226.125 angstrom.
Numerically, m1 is 0.46 angstrom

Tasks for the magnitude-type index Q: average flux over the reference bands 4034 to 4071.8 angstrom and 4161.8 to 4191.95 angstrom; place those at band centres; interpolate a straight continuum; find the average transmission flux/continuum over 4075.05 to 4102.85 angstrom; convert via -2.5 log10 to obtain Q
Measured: 0.14 mag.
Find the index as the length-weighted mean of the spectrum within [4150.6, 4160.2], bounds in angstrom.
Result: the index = 3.81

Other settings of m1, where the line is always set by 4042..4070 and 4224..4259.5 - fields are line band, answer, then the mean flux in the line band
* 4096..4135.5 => 3.9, 3.68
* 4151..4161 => 0.6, 3.82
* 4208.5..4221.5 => 0.1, 4.04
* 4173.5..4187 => 0.6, 3.88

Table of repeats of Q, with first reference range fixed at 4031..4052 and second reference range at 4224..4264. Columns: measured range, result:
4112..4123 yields 0.025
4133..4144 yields 0.025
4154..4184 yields 0.029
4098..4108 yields 0.211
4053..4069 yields -0.031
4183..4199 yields -0.033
